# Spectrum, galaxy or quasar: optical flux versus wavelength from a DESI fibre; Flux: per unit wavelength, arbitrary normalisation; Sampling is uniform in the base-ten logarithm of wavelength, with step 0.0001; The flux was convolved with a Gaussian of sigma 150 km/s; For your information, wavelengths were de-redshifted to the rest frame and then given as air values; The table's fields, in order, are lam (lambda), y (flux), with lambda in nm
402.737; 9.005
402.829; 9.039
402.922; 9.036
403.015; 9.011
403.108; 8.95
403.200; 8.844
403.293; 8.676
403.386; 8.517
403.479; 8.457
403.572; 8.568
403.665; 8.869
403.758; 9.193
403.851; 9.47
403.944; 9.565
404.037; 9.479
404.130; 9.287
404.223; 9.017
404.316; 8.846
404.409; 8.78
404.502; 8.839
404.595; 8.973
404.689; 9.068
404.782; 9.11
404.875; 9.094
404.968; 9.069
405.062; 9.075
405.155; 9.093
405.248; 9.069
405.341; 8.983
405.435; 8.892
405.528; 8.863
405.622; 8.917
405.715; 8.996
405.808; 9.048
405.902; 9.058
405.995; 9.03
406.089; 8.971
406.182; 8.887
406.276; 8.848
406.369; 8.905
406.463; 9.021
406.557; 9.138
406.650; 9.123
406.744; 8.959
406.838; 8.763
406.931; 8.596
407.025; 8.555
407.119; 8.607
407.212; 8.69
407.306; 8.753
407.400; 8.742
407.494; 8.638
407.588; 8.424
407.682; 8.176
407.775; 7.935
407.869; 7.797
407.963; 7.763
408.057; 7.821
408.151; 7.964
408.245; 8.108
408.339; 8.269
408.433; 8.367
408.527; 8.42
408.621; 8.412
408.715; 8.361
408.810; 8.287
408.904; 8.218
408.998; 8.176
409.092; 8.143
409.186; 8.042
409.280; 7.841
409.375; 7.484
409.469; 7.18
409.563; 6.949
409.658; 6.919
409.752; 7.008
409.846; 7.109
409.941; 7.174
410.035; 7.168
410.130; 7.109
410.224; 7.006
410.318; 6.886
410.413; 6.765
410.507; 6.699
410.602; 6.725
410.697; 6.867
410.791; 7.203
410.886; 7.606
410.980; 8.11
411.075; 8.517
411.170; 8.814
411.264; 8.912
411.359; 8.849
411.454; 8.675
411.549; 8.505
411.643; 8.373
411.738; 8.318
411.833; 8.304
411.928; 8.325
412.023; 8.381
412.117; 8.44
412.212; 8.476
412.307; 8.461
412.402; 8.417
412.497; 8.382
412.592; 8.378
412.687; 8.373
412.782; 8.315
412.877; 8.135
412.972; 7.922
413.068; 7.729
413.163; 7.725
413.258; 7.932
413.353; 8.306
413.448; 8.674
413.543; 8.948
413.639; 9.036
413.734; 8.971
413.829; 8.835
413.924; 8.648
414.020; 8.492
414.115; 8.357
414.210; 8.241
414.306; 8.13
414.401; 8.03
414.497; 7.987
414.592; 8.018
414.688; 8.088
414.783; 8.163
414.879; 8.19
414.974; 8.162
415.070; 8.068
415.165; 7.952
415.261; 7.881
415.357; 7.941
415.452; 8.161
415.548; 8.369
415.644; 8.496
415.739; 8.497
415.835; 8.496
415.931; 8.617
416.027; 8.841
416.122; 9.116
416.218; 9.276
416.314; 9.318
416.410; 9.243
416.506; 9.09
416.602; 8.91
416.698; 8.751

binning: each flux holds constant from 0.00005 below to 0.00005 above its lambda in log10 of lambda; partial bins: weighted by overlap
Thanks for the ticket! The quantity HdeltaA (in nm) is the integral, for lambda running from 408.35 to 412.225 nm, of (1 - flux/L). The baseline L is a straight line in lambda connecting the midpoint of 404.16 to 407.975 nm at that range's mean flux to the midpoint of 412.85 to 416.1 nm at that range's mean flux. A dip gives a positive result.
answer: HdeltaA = 0.33 nm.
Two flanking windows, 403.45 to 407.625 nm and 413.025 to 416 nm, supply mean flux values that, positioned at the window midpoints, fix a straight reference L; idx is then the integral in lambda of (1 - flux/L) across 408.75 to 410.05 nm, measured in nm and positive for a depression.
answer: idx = 0.165 nm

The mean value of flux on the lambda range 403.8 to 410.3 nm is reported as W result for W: 8.46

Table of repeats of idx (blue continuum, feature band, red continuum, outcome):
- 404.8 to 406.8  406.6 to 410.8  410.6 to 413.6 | 0.38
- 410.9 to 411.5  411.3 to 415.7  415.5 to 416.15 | 0.15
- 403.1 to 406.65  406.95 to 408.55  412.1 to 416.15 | 0.09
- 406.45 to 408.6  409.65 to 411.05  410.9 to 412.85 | 0.22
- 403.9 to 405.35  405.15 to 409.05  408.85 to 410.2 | -0.16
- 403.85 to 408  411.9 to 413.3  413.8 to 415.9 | 0.03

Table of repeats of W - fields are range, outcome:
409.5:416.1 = 8.07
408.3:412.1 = 7.82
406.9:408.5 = 8.3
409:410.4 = 7.3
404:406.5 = 9.01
